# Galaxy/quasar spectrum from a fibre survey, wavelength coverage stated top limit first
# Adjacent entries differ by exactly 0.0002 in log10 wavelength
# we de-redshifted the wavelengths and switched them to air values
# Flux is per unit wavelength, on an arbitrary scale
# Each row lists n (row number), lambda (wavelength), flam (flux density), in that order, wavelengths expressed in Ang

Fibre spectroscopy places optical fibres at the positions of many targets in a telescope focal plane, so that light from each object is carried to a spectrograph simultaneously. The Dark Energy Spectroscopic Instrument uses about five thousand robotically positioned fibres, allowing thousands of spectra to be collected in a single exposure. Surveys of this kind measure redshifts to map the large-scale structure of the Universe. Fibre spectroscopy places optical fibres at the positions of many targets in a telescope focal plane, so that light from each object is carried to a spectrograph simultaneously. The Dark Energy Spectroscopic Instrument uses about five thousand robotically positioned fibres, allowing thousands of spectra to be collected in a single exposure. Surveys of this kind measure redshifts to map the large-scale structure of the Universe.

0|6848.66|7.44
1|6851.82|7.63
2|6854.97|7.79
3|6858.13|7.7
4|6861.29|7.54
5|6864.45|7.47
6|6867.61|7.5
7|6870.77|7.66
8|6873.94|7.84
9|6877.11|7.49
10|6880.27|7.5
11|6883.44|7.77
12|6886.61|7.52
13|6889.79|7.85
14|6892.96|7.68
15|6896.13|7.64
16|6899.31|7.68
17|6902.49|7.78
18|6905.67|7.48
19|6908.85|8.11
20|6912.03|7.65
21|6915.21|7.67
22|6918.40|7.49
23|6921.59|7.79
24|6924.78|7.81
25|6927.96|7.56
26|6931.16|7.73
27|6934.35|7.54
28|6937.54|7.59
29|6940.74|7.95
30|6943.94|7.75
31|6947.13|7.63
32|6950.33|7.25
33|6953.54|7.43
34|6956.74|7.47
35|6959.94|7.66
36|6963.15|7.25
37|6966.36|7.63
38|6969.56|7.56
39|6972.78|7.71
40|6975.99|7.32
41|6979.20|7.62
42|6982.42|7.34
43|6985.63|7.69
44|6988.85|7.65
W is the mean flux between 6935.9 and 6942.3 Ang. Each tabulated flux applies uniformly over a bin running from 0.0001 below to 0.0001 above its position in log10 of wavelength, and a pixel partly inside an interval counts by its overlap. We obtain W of 7.77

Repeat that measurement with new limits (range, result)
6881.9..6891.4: 7.71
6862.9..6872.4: 7.55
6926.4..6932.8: 7.64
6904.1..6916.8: 7.73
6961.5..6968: 7.44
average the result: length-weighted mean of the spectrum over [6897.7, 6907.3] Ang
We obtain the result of 7.64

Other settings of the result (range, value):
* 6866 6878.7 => 7.62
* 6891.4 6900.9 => 7.67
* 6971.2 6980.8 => 7.55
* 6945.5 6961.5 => 7.49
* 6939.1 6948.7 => 7.78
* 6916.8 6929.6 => 7.66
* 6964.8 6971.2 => 7.59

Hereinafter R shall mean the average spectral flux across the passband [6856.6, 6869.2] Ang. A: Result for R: 7.55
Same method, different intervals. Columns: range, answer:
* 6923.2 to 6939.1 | 7.65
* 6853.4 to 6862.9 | 7.67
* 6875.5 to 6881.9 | 7.5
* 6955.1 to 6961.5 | 7.57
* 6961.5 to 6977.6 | 7.49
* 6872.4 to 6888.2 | 7.62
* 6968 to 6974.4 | 7.63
